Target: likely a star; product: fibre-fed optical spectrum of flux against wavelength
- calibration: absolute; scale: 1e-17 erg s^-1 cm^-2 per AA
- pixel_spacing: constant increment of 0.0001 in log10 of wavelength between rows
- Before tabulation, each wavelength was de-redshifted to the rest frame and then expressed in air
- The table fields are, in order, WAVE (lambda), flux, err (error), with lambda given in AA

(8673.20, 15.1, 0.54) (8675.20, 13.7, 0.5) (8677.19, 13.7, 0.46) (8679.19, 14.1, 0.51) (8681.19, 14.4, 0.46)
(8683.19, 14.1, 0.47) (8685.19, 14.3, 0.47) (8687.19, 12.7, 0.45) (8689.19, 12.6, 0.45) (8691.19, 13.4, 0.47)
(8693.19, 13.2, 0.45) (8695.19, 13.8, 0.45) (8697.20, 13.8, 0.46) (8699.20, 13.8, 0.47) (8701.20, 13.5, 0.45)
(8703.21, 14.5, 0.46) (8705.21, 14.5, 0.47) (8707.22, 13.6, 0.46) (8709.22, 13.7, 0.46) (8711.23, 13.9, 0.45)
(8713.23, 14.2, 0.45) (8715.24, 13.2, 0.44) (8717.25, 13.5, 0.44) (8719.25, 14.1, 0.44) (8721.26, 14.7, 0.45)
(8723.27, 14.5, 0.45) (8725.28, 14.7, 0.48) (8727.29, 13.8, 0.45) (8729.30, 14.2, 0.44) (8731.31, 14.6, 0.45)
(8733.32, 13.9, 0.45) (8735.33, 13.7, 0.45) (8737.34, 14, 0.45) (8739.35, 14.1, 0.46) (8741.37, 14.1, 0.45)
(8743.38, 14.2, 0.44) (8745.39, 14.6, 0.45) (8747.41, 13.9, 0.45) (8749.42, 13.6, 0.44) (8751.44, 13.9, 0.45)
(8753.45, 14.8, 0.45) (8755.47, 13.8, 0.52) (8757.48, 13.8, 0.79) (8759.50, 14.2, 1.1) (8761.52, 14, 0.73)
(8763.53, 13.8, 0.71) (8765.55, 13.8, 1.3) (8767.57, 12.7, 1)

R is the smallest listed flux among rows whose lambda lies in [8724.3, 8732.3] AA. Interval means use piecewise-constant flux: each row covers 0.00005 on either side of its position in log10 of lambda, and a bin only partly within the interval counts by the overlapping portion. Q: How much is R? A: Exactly 13.8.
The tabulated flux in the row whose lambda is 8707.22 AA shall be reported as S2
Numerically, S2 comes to 13.6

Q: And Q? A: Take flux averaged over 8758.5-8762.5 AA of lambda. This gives 14.1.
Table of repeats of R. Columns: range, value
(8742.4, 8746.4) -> 14.2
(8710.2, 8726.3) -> 13.2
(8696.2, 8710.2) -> 13.5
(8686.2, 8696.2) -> 12.6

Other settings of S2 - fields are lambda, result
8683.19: 14.1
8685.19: 14.3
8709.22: 13.7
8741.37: 14.1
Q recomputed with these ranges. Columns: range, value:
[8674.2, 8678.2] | 13.7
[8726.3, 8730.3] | 14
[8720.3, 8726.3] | 14.6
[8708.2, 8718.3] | 13.7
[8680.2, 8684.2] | 14.2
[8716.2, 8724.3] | 14.2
